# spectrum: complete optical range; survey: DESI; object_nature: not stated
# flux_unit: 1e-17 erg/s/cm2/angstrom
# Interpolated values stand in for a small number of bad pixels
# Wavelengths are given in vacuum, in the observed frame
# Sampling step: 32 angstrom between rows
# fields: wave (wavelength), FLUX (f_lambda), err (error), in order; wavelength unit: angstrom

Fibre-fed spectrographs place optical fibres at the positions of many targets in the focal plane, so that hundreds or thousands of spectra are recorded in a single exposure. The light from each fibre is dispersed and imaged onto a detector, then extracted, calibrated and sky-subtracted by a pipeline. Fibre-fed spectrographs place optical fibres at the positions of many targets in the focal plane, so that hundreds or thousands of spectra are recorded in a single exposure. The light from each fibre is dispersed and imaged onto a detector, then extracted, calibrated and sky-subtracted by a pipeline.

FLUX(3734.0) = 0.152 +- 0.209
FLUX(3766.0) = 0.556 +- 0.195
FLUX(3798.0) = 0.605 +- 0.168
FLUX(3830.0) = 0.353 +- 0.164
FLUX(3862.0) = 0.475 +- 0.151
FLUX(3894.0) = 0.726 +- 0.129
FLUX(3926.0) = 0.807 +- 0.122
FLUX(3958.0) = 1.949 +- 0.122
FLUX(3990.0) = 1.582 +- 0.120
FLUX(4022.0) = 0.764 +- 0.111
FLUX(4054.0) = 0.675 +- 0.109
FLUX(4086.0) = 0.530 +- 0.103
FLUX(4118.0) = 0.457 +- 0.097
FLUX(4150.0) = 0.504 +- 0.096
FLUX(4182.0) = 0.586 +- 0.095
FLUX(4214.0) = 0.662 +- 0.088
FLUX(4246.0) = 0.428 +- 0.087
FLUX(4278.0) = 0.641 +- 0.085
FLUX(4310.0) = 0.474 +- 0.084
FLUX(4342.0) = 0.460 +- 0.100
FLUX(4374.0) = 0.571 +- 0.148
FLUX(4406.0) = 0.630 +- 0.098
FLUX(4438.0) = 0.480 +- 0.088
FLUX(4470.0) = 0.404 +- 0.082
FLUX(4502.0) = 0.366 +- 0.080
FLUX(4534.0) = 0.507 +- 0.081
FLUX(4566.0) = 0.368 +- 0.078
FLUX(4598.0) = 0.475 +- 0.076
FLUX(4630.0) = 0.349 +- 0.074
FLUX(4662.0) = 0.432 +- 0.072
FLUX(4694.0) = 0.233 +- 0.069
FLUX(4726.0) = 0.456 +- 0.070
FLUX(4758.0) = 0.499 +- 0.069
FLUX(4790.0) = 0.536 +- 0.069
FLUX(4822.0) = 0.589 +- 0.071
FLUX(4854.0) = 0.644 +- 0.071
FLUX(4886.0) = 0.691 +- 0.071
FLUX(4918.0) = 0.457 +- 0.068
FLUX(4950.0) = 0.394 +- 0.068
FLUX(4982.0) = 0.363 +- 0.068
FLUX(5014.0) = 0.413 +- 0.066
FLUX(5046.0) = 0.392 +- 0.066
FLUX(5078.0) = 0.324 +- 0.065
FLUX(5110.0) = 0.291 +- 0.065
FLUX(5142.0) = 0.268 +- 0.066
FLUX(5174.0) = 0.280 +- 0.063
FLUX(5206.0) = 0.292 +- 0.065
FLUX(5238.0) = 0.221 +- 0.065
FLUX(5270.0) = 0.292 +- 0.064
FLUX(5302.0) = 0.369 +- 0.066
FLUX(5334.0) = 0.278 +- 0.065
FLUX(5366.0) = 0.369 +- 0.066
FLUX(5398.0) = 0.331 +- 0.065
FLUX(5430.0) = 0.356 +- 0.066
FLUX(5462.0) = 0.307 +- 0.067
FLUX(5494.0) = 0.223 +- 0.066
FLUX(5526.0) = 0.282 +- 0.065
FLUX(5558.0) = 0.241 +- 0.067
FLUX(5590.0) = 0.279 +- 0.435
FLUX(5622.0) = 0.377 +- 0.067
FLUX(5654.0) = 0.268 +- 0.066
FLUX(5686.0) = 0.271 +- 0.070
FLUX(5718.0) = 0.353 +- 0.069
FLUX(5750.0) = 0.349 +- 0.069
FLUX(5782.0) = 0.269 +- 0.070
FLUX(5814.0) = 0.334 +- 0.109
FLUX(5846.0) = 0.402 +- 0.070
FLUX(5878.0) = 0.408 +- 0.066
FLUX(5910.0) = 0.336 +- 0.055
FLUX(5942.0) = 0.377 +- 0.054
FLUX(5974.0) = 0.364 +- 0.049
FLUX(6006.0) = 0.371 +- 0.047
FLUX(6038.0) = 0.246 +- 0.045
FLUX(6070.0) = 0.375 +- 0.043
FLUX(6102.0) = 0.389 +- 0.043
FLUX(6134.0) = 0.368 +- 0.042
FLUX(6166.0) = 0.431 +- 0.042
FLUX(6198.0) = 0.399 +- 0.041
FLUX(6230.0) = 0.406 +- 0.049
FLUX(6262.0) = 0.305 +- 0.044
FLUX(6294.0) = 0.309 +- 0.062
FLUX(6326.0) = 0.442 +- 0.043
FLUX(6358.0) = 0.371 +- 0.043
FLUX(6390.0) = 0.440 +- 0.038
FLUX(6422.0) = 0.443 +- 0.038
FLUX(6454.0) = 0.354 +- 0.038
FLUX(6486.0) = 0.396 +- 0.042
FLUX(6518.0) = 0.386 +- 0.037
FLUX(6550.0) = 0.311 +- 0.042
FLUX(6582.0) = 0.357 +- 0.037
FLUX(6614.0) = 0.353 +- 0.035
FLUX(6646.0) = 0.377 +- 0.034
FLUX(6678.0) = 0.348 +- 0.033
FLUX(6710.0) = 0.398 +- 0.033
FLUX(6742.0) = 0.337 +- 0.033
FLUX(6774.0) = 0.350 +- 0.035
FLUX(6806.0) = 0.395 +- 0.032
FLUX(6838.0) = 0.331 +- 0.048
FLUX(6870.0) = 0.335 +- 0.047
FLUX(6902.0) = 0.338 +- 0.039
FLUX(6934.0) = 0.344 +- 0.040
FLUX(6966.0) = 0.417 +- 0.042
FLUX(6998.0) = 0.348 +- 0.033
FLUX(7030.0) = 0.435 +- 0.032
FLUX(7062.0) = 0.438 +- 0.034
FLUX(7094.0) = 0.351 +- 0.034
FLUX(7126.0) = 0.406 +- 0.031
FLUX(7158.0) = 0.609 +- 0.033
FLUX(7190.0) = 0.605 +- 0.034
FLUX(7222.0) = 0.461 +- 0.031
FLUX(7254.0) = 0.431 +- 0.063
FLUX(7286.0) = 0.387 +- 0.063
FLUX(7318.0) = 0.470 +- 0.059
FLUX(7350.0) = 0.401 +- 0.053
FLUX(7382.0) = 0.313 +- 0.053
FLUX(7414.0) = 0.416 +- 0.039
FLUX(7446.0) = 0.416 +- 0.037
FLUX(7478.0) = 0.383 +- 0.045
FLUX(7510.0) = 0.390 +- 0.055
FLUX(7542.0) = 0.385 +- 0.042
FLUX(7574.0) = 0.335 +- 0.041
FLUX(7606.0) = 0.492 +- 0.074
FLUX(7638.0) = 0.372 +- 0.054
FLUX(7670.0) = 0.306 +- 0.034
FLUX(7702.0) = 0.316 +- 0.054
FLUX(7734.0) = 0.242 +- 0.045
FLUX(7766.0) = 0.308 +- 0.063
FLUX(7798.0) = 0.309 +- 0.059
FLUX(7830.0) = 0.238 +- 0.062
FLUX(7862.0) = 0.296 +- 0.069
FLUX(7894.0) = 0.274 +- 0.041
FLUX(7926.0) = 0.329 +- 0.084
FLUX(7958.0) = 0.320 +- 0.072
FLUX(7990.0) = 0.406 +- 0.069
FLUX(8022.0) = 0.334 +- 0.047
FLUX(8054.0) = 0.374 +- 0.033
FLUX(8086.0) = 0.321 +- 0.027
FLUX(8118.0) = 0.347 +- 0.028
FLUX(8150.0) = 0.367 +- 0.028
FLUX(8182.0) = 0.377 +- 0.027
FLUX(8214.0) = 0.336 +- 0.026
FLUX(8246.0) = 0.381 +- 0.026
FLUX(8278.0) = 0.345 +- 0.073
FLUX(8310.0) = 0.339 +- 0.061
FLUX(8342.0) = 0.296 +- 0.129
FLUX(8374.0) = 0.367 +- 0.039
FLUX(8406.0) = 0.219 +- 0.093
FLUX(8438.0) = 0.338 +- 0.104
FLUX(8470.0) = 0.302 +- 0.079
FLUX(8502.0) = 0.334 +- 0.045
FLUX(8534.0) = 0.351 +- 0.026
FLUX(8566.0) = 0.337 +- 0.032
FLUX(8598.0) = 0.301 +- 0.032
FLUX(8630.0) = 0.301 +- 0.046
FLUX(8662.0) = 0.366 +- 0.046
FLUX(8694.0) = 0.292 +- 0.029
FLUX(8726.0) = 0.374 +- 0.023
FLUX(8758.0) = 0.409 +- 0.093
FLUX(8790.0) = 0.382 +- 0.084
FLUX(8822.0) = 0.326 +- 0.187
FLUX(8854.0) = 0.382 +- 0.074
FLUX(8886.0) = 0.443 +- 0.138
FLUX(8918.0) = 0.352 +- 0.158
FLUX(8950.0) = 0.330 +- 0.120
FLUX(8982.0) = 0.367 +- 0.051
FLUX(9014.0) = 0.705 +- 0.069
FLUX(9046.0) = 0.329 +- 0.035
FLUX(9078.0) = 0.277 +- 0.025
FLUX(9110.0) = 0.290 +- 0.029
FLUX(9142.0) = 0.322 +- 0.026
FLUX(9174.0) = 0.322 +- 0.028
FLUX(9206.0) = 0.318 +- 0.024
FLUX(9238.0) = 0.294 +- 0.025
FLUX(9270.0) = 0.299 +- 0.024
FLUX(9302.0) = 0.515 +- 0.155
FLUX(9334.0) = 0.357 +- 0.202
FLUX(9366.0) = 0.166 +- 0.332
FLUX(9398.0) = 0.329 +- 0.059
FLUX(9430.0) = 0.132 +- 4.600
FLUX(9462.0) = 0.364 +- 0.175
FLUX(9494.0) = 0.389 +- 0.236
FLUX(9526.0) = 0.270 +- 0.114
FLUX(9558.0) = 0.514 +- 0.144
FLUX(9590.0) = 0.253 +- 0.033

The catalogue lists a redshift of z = 1.57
